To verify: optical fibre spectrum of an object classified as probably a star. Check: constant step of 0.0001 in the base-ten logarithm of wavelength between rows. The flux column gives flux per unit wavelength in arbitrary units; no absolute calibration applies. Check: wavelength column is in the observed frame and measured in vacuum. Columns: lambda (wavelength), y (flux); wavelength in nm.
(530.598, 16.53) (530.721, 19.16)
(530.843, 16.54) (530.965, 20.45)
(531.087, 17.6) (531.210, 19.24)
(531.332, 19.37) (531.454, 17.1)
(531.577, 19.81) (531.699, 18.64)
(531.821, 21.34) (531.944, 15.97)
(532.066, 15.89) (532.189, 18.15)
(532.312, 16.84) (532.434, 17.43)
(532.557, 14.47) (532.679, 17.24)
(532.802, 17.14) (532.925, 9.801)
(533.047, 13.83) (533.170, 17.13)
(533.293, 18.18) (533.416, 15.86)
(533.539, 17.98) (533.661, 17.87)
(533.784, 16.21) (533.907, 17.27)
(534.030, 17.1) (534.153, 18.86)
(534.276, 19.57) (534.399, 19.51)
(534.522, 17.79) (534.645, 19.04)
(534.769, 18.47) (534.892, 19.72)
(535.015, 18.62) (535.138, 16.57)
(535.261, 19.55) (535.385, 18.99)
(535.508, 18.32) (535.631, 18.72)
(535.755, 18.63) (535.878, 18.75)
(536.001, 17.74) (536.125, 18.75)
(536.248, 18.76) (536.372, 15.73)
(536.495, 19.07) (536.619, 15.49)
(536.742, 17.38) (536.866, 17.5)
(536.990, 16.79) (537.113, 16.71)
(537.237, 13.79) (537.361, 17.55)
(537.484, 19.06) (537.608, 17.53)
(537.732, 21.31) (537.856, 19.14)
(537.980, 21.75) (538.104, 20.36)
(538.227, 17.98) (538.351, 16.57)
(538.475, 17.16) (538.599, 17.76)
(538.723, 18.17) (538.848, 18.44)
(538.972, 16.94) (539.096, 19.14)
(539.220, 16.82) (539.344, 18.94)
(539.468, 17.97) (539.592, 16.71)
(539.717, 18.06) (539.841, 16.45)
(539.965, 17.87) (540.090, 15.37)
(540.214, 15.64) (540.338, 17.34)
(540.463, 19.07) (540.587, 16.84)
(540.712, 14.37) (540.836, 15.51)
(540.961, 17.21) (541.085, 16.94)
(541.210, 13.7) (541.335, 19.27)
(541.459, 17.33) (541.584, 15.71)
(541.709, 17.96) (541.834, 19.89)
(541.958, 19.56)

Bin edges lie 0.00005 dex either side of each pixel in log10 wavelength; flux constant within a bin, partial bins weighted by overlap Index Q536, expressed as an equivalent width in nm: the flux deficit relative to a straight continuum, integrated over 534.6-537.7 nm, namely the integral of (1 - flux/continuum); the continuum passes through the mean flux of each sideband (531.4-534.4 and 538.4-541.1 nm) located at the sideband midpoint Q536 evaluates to -0.14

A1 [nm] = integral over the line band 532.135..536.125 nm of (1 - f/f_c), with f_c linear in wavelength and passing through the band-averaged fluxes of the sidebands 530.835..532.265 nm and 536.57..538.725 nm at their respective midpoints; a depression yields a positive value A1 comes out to 0.135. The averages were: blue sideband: 18.4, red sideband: 17.9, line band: 17.6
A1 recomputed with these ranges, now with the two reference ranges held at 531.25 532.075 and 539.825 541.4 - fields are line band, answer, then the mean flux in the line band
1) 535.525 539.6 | -0.18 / 18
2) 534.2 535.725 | -0.08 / 18.7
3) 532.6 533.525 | 0.13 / 15.7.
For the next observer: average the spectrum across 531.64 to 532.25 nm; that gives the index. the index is 18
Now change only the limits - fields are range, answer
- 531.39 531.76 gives 18.5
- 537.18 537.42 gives 15.7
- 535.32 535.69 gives 18.7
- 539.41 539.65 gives 17.4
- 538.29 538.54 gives 16.9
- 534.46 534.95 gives 18.7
